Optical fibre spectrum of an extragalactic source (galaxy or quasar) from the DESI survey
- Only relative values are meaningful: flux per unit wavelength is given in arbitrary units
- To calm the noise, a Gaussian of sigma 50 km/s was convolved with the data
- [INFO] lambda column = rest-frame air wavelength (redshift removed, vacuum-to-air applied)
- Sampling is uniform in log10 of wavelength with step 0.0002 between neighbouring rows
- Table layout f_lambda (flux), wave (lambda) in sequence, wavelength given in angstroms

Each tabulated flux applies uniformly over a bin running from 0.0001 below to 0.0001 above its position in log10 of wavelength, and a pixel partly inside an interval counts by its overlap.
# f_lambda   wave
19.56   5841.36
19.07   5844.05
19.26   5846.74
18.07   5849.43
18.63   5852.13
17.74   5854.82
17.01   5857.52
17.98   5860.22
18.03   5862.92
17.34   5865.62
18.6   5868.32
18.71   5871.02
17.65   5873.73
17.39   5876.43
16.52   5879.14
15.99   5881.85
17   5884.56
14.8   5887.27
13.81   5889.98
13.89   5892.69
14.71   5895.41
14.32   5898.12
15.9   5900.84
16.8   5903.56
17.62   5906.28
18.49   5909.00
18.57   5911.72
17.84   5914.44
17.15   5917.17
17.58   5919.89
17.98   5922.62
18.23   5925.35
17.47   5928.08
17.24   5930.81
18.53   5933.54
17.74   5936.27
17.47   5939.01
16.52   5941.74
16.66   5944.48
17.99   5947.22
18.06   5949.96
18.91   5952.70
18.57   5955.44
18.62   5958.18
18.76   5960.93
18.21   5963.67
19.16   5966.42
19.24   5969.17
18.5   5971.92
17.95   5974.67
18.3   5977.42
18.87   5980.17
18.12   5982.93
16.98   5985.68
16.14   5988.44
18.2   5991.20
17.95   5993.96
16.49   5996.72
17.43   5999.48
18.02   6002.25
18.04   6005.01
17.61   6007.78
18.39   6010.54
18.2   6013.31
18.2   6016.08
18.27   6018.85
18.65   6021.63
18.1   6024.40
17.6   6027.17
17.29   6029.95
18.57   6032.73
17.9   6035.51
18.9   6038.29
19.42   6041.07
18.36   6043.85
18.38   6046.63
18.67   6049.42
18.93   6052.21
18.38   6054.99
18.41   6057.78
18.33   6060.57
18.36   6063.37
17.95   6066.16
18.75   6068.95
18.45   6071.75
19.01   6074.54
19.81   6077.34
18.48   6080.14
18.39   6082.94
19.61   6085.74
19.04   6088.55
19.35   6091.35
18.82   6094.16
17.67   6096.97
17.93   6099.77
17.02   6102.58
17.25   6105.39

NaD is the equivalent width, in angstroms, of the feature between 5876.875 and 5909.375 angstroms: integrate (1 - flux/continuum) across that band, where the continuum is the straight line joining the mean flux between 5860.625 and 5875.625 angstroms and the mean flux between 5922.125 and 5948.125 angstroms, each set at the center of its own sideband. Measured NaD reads 3.8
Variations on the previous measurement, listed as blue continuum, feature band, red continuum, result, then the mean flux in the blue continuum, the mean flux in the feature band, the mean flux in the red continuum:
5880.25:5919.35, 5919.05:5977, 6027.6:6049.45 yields -3.72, 16.2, 18.1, 18.4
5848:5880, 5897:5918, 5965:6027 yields 0.91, 17.8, 17.1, 18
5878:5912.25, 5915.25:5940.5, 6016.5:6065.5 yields -1.83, 16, 17.7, 18.4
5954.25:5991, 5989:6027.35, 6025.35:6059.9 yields 0.87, 18.3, 17.9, 18.4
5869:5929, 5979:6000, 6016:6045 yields 0.36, 16.8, 17.5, 18.3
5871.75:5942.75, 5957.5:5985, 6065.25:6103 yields -1.64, 16.8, 18.5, 18.6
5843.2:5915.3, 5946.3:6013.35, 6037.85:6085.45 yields -0.58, 17.1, 18.1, 18.7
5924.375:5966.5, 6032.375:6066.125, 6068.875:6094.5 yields 0.39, 18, 18.5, 19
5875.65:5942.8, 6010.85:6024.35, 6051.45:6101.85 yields -0.25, 16.8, 18.3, 18.6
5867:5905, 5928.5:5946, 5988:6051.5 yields -0.51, 16.1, 17.4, 18.1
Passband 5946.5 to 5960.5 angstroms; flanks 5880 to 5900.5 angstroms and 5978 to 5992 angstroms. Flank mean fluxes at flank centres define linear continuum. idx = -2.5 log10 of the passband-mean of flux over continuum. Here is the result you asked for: -0.10 mag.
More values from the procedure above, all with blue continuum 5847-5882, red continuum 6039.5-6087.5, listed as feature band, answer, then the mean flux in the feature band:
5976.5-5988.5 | 0.03 mag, 17.8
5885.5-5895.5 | 0.24 mag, 14.4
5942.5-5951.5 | 0.04 mag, 17.5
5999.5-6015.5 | 0.03 mag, 18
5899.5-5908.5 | 0.06 mag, 16.9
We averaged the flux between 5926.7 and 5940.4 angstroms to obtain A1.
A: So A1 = 17.7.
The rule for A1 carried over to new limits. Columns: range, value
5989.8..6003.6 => 17.6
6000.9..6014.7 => 18.1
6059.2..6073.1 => 18.4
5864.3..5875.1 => 18.1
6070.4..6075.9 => 18.8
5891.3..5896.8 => 14.3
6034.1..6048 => 18.6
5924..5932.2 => 17.7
